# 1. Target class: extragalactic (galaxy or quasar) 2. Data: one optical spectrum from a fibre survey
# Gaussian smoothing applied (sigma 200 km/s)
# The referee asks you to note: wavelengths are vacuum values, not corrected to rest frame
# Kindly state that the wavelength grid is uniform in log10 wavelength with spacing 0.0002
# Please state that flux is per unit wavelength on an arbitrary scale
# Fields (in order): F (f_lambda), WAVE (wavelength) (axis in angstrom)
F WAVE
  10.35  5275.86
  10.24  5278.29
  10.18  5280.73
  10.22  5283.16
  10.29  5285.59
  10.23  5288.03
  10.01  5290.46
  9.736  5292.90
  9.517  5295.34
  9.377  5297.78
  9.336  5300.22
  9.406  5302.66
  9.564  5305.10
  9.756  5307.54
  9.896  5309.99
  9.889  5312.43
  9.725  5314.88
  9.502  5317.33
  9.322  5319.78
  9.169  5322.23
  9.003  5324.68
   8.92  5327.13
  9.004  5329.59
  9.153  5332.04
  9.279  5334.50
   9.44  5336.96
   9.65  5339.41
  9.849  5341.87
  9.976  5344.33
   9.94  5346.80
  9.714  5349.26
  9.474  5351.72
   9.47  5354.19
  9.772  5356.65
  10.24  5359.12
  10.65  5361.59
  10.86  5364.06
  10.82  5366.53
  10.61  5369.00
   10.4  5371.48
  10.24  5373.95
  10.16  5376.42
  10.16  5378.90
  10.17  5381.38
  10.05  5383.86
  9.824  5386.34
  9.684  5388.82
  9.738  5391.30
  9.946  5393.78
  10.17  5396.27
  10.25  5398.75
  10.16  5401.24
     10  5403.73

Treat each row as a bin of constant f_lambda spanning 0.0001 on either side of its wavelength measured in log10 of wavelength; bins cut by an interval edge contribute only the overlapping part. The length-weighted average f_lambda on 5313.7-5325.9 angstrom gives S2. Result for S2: 9.34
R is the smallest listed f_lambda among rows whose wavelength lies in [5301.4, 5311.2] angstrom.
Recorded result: 9.406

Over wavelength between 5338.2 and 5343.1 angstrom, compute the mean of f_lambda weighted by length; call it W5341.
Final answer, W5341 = 9.75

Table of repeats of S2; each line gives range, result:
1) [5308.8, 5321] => 9.67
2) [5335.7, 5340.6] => 9.55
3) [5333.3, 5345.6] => 9.64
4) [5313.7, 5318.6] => 9.6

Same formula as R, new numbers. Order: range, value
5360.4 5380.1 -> 10.16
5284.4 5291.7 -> 10.01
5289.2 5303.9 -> 9.336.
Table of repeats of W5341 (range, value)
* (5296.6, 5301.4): 9.36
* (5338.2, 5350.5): 9.82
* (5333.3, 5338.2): 9.37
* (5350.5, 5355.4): 9.46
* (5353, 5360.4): 9.84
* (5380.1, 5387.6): 10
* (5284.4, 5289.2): 10.2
